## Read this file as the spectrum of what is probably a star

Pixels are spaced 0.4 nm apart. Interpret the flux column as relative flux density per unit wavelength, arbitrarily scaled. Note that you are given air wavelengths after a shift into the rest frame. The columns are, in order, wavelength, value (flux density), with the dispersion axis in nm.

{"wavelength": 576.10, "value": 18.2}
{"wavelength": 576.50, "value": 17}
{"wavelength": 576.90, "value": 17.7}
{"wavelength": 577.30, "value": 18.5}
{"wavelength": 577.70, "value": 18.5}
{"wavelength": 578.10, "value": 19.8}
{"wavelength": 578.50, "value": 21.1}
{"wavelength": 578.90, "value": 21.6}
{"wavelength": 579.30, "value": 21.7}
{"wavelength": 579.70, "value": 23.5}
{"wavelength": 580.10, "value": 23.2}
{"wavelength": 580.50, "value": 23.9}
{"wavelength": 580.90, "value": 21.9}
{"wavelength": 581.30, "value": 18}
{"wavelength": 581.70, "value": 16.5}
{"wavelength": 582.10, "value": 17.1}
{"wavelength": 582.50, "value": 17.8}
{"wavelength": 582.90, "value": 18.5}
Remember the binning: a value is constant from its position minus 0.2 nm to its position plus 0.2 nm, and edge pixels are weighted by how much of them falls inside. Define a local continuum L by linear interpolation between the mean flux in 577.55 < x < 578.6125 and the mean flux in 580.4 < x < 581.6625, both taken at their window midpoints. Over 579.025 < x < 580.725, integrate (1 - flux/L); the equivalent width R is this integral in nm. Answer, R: -0.24 nm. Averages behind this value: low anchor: 19.8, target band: 23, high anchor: 20.4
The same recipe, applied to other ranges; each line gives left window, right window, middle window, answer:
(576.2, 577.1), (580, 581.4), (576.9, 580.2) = -0.19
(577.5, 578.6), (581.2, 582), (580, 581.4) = -0.32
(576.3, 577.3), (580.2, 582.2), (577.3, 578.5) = -0.08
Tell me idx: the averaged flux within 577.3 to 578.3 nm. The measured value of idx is 19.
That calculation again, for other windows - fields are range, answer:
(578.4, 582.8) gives 20.5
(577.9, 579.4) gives 21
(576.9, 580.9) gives 21.2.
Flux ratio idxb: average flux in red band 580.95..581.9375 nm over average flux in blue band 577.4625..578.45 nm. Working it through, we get 0.9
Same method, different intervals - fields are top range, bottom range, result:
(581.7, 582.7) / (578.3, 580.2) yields 0.78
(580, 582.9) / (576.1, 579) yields 1.03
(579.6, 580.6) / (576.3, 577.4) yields 1.33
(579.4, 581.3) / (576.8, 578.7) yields 1.17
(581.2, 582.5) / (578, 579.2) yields 0.82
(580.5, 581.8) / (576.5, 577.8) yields 1.10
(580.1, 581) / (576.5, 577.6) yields 1.29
